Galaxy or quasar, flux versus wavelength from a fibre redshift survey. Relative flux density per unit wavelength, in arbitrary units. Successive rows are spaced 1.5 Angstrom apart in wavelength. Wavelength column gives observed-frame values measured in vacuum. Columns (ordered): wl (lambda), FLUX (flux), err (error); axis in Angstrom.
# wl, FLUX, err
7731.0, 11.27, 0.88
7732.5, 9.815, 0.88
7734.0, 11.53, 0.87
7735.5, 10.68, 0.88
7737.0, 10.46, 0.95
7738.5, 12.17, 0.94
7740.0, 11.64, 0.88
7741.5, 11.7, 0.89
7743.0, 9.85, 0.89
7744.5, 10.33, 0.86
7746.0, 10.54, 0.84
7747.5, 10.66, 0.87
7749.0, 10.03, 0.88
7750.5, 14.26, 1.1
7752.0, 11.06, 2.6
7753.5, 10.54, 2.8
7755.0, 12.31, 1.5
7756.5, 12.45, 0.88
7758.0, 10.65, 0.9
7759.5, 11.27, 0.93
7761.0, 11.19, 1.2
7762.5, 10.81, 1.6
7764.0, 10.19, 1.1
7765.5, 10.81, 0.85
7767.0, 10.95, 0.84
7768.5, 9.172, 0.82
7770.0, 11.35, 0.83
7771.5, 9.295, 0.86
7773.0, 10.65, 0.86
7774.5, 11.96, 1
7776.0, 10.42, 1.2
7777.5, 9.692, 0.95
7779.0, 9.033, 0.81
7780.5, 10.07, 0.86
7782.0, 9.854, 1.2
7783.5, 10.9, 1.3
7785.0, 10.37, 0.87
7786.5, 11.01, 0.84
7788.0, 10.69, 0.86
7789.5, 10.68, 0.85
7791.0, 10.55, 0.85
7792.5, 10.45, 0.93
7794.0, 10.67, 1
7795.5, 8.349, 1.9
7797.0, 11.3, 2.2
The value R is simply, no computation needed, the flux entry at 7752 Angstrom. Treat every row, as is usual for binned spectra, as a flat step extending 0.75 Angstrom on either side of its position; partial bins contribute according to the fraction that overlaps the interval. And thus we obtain 11.06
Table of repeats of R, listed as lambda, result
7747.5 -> 10.66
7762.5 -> 10.81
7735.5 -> 10.68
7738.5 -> 12.17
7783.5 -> 10.9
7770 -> 11.35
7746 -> 10.54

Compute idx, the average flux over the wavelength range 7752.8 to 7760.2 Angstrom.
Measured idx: 11.5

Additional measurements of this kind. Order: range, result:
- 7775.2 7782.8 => 9.84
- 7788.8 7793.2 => 10.6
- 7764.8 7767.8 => 10.9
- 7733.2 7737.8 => 10.9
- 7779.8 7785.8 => 10.3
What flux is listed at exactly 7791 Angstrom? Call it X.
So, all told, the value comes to 10.55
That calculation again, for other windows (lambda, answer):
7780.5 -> 10.07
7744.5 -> 10.33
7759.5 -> 11.27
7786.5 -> 11.01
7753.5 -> 10.54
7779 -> 9.033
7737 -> 10.46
